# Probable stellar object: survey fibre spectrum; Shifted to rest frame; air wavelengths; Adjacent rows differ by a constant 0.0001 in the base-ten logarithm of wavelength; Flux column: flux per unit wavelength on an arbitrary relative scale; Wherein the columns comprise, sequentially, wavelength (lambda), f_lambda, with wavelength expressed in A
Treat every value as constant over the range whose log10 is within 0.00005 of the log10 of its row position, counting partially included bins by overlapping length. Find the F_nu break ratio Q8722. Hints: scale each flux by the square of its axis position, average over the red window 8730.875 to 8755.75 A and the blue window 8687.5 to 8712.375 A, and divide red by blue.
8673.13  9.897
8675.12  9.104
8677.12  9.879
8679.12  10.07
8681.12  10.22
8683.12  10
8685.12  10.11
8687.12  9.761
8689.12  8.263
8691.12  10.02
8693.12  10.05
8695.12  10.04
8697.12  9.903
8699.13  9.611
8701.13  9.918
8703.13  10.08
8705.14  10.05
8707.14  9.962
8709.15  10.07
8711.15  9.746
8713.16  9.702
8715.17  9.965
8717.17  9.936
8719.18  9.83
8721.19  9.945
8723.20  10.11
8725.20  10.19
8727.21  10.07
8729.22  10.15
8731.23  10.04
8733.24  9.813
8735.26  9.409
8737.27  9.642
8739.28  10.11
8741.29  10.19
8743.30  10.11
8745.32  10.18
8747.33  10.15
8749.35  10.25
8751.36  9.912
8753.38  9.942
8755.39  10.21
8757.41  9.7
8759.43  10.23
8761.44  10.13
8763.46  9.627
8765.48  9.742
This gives 1.03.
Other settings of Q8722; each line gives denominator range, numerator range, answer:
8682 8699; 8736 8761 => 1.04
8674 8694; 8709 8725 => 1.03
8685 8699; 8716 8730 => 1.04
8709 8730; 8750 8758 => 1.01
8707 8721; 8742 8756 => 1.03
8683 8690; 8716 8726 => 1.06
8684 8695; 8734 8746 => 1.04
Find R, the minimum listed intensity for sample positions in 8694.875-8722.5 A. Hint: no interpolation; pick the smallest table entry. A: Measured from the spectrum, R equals 9.611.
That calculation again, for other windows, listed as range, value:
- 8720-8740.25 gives 9.409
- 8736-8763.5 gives 9.627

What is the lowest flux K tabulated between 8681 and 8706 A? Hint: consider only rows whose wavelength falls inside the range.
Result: 8.263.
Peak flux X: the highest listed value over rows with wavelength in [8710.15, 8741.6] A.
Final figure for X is 10.19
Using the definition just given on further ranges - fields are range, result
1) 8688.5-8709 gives 10.08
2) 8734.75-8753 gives 10.25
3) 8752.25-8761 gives 10.23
